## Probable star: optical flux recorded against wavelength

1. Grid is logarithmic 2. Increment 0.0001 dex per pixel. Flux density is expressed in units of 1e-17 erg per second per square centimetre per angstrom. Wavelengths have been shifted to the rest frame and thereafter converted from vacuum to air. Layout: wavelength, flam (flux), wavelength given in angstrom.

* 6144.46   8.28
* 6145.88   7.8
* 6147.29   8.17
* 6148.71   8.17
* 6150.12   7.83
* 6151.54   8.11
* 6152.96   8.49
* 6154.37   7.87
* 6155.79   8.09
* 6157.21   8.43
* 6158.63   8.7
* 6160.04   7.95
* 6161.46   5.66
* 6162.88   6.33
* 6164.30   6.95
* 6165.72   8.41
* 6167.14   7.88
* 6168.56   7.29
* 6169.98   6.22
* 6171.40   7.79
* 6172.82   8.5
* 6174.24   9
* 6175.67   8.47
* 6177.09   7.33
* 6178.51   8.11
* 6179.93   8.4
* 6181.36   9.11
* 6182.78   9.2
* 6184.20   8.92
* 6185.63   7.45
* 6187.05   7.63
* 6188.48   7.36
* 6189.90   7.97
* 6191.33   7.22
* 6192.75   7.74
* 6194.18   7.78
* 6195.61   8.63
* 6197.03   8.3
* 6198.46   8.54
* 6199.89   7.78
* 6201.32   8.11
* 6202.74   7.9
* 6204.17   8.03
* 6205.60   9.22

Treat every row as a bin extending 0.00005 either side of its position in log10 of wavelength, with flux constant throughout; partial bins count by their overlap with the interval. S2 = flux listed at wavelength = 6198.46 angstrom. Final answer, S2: 8.54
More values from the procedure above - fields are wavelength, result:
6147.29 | 8.17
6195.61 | 8.63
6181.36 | 9.11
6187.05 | 7.63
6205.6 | 9.22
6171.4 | 7.79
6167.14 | 7.88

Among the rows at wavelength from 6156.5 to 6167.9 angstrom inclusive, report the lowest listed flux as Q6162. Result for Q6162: 5.66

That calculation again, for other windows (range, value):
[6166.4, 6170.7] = 6.22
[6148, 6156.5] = 7.83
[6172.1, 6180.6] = 7.33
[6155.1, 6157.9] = 8.09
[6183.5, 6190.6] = 7.36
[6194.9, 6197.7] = 8.3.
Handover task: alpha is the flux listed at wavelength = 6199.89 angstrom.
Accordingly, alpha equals 7.78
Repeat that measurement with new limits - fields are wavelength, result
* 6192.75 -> 7.74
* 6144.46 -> 8.28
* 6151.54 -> 8.11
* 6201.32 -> 8.11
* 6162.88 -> 6.33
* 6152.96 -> 8.49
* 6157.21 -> 8.43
